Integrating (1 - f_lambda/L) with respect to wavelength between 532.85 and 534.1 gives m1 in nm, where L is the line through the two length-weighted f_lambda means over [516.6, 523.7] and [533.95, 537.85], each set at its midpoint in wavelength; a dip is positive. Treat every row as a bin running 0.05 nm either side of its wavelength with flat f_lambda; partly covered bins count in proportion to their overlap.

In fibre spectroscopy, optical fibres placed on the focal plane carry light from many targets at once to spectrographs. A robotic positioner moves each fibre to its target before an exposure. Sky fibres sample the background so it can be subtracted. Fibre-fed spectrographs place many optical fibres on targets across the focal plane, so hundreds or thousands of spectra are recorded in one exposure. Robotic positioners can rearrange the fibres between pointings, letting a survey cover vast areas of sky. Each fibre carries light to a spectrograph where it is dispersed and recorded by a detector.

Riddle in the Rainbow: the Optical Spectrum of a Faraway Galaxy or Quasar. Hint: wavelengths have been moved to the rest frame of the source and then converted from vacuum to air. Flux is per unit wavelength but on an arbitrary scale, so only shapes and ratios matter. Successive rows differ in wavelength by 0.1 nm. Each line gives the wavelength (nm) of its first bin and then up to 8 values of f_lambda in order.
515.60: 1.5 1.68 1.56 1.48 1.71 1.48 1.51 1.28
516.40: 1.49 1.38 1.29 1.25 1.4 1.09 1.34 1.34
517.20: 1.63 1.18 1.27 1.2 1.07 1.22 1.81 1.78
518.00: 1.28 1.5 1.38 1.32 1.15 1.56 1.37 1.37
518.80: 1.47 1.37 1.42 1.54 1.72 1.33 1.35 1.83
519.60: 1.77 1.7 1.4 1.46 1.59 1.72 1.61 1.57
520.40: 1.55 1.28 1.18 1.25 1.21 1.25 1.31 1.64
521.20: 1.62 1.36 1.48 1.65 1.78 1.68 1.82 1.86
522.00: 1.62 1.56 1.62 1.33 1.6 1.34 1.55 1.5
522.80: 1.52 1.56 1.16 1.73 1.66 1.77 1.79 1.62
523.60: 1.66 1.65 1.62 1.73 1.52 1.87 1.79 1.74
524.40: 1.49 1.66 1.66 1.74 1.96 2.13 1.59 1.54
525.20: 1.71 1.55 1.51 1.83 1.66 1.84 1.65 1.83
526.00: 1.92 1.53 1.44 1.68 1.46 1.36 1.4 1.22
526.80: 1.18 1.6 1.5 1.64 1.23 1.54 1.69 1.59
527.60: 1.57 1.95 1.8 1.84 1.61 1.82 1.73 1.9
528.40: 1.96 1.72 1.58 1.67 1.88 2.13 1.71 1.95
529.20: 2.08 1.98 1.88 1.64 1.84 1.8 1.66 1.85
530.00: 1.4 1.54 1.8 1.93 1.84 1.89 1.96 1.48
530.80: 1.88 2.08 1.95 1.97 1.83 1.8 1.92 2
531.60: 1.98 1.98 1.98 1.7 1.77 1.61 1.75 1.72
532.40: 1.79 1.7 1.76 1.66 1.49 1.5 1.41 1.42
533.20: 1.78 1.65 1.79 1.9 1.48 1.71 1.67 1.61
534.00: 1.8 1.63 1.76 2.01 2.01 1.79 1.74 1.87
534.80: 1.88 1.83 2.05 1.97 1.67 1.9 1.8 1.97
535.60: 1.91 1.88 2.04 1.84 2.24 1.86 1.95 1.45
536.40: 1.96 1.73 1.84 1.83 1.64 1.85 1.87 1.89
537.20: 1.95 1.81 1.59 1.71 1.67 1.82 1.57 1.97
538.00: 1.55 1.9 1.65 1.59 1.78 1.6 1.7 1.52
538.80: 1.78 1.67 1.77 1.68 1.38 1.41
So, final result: 0.10 nm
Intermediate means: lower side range 1.48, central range 1.64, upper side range 1.84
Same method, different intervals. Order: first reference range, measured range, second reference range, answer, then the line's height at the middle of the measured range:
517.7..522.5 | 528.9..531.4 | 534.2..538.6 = -0.191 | 1.7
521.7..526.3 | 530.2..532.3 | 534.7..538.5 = -0.133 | 1.75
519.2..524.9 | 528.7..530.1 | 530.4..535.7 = -0.075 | 1.72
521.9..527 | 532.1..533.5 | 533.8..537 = 0.106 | 1.79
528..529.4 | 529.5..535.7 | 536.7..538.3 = 0.083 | 1.81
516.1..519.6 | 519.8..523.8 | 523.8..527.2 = -0.054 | 1.52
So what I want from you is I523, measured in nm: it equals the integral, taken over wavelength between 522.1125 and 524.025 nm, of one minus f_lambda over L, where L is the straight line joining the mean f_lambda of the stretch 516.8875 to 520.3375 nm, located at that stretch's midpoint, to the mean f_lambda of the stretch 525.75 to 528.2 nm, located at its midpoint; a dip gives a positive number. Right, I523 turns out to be -0.06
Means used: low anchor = 1.45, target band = 1.58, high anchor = 1.59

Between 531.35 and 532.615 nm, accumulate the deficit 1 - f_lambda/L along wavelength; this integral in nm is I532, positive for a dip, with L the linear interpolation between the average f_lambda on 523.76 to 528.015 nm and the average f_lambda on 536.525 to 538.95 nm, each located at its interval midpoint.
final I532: -0.10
